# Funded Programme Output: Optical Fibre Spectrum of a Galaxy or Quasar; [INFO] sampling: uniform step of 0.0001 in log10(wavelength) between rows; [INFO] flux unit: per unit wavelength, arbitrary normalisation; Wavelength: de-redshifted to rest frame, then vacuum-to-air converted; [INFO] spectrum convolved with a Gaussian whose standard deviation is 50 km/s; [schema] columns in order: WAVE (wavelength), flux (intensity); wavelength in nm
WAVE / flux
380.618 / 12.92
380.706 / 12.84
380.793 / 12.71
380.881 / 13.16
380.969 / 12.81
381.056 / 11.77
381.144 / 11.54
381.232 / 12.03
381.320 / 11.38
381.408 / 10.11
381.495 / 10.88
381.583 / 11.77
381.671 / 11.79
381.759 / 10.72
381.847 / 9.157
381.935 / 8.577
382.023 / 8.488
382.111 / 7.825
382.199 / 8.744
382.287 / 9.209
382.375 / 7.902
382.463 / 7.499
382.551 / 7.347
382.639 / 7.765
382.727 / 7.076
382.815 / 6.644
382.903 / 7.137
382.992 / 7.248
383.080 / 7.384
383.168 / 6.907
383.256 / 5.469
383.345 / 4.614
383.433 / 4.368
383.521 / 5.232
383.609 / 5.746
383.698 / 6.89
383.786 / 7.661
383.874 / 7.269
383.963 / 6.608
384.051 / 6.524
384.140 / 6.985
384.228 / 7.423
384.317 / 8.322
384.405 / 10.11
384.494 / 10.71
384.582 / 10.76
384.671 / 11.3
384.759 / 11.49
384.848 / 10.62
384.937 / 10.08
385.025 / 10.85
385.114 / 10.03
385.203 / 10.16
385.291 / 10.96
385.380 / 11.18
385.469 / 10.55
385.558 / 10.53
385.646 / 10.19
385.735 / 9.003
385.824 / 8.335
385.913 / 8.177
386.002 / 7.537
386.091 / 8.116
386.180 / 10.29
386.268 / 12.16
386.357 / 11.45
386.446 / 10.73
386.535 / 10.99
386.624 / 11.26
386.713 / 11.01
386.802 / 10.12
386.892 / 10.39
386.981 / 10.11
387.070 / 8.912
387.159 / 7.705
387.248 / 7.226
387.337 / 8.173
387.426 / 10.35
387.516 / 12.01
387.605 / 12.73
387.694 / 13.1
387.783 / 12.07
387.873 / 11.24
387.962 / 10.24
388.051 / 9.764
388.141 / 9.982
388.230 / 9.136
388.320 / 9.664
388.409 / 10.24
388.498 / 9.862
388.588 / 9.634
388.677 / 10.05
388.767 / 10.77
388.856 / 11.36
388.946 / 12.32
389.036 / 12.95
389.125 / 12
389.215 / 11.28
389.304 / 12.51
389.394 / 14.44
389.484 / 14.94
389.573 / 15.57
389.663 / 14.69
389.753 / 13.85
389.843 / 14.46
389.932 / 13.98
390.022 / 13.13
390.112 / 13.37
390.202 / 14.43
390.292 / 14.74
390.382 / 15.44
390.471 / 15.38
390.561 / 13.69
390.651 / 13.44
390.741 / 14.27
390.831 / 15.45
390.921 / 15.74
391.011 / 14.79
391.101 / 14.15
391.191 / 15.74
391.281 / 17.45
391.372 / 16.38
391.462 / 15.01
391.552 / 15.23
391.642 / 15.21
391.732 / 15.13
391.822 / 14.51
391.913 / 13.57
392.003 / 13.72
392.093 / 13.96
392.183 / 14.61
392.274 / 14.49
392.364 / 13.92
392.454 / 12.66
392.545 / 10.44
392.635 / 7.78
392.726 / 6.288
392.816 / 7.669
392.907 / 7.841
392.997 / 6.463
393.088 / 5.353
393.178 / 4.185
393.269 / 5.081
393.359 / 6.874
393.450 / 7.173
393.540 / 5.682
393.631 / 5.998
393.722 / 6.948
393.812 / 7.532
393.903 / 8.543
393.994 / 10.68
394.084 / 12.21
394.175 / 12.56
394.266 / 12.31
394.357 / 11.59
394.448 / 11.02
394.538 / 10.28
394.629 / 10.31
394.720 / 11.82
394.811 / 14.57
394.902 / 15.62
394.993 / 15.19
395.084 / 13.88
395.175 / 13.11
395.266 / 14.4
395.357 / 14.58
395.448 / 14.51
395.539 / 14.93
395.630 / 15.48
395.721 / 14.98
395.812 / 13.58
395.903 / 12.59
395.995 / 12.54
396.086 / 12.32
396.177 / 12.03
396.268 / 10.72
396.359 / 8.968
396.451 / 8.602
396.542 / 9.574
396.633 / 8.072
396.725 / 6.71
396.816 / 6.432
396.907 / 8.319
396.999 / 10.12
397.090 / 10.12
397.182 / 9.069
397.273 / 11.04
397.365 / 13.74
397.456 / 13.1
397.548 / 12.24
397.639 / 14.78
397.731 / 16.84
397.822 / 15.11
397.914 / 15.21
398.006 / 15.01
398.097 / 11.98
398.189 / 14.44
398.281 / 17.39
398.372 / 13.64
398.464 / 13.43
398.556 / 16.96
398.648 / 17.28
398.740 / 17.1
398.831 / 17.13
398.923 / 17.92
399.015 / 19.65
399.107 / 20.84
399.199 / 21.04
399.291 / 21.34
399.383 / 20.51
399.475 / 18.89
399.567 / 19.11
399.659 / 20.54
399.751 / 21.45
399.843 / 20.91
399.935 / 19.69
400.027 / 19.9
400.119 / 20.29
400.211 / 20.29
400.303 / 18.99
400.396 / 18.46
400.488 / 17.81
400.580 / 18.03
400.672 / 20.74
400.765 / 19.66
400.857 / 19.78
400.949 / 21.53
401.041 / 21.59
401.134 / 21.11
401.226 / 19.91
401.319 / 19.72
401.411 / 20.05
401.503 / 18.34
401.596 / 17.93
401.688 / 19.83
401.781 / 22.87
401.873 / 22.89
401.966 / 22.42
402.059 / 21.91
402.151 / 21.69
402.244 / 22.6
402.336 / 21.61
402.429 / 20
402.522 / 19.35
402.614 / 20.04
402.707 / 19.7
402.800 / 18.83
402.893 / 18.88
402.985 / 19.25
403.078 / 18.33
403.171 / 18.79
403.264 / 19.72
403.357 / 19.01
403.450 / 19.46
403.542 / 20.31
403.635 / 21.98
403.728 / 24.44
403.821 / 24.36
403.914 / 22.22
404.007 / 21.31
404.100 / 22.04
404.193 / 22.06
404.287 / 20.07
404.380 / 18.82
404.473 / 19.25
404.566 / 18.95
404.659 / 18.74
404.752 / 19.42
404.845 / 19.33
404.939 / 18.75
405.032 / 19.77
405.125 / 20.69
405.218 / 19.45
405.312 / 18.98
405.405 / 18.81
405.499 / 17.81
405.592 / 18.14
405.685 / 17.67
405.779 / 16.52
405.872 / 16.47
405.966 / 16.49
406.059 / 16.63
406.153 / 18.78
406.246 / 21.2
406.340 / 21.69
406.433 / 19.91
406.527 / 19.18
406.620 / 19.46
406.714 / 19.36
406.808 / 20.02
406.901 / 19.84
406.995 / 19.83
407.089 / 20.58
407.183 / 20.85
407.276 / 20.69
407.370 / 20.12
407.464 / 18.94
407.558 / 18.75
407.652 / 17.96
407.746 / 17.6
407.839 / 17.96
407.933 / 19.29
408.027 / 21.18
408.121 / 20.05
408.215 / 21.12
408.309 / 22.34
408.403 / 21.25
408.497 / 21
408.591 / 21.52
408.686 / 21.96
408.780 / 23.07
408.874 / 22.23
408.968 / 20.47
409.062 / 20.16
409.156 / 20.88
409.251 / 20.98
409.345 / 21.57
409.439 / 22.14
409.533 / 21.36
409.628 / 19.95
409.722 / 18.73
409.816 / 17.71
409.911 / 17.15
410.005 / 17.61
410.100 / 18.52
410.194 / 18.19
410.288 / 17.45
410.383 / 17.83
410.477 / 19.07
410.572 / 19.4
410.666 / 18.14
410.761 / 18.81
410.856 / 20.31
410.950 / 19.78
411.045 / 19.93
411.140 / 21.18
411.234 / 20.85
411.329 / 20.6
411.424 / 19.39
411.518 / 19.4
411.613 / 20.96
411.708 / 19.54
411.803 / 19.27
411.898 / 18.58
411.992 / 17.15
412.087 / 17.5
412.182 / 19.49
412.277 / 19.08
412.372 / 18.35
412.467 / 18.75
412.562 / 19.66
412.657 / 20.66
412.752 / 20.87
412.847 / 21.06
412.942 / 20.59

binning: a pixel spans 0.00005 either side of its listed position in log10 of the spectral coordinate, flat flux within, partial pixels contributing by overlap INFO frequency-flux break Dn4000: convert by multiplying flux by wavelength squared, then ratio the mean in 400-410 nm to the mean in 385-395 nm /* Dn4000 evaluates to 1.9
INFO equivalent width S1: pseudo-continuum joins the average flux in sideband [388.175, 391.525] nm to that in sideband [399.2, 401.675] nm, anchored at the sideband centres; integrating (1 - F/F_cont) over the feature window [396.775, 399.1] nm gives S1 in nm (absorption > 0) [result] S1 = 0.55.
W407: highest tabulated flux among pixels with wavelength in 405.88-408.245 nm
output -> 21.69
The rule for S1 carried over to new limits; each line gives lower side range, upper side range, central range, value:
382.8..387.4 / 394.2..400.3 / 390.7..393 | -0.26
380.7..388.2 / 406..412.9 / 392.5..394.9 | 0.80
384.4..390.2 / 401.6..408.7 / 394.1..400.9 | 0.56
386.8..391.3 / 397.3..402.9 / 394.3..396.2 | 0.31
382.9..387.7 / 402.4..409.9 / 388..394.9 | 0.15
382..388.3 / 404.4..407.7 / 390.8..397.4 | 0.86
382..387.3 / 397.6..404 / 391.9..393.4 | 0.46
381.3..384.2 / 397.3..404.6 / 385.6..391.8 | -0.27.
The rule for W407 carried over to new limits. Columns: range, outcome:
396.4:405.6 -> 24.44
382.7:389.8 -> 15.57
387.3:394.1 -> 17.45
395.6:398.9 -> 17.39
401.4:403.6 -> 22.89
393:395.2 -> 15.62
